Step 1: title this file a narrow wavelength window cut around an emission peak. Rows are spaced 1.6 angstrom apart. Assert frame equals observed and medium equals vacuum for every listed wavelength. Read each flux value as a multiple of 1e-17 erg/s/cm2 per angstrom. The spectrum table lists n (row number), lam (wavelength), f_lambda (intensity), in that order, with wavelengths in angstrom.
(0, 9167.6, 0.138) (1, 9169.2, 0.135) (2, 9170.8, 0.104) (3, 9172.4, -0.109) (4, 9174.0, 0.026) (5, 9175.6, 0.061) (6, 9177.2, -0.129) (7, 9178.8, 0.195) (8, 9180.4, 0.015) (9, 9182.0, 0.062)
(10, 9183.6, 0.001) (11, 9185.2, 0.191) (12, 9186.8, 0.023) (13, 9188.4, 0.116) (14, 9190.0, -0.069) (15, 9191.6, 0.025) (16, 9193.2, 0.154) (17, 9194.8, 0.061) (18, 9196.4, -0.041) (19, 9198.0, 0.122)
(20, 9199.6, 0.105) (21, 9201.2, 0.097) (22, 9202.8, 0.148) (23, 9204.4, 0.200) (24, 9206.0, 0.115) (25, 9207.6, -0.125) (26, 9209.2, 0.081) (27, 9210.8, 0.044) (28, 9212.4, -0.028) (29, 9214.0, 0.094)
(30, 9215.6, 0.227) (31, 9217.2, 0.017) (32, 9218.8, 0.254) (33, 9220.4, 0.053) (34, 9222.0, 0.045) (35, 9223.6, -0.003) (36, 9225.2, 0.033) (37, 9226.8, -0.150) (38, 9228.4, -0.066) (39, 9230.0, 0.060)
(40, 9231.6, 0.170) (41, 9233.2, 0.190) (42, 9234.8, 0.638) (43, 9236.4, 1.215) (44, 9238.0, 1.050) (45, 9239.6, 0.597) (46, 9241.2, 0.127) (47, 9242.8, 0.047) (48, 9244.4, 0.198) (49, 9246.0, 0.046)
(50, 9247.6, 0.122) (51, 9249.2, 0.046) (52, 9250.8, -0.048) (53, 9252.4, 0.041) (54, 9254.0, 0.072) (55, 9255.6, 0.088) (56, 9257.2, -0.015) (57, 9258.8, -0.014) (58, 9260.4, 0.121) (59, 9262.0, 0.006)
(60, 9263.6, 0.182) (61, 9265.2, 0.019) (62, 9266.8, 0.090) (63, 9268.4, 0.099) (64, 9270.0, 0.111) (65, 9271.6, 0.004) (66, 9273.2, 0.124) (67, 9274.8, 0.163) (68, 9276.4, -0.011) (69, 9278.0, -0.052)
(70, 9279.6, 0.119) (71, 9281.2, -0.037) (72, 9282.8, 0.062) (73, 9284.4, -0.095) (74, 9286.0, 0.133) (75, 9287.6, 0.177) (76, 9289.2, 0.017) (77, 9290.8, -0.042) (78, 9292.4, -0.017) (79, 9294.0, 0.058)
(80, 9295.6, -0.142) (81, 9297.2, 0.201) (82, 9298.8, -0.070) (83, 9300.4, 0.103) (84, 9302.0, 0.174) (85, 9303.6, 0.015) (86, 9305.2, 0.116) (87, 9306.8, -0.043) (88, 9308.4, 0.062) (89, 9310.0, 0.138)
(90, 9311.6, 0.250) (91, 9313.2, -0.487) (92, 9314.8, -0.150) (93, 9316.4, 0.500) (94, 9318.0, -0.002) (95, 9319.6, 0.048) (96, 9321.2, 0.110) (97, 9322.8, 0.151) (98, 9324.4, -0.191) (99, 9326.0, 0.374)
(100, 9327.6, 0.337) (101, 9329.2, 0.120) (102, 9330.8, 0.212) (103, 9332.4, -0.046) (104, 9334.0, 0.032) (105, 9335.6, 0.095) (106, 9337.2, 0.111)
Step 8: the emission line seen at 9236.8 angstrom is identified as Hbeta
